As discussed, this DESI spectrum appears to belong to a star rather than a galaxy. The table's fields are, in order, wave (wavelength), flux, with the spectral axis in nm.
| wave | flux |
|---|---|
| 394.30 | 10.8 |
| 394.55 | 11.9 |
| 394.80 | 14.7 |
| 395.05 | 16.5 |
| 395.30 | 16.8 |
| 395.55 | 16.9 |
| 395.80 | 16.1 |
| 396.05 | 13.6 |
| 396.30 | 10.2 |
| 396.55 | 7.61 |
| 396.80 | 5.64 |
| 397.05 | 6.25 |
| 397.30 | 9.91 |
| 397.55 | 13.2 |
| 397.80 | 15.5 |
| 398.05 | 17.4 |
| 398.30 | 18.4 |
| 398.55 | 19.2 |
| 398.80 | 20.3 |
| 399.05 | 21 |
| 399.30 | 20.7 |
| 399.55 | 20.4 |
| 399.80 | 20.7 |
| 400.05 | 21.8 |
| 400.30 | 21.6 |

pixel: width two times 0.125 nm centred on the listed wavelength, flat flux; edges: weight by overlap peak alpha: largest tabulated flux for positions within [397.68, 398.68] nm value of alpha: 19.2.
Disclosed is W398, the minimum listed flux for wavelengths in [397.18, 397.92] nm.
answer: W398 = 9.91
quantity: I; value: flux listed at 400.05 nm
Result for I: 21.8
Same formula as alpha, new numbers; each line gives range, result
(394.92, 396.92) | 16.9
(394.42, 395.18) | 16.5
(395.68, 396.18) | 16.1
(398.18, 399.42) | 21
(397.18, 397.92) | 15.5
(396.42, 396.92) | 7.61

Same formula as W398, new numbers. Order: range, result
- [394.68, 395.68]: 14.7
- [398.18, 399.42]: 18.4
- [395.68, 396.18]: 13.6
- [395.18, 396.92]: 5.64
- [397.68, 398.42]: 15.5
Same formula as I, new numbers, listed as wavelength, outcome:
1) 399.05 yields 21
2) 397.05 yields 6.25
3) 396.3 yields 10.2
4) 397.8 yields 15.5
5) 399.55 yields 20.4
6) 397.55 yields 13.2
